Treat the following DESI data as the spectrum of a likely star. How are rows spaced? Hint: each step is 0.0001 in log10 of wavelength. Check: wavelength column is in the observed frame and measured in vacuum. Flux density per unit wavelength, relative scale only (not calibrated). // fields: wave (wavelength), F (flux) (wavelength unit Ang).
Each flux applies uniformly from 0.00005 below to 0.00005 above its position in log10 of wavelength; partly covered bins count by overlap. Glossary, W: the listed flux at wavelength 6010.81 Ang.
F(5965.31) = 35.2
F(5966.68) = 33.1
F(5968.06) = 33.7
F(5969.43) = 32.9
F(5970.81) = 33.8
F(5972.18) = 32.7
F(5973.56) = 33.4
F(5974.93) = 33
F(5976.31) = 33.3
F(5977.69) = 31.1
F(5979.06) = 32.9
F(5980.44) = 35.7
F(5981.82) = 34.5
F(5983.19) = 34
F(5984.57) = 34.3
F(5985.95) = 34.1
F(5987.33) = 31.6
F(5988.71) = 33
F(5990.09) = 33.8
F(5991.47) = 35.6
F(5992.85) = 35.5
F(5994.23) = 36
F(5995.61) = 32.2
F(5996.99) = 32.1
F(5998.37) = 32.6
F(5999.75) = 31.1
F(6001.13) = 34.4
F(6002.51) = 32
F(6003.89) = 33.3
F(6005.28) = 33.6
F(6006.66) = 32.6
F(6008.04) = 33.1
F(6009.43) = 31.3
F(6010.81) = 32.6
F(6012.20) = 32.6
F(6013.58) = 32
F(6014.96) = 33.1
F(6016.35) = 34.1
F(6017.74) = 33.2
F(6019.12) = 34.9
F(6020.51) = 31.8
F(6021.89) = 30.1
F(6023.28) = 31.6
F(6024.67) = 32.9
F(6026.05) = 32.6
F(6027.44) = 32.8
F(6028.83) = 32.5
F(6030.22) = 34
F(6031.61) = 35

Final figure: 32.6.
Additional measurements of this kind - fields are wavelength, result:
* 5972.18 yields 32.7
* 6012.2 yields 32.6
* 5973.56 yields 33.4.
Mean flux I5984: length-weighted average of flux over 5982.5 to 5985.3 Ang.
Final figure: 34.2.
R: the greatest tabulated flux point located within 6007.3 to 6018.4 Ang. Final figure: 34.1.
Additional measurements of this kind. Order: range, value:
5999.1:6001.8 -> 34.4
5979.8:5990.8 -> 35.7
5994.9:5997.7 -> 32.2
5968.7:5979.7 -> 33.8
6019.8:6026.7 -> 32.9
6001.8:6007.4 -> 33.6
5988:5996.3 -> 36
